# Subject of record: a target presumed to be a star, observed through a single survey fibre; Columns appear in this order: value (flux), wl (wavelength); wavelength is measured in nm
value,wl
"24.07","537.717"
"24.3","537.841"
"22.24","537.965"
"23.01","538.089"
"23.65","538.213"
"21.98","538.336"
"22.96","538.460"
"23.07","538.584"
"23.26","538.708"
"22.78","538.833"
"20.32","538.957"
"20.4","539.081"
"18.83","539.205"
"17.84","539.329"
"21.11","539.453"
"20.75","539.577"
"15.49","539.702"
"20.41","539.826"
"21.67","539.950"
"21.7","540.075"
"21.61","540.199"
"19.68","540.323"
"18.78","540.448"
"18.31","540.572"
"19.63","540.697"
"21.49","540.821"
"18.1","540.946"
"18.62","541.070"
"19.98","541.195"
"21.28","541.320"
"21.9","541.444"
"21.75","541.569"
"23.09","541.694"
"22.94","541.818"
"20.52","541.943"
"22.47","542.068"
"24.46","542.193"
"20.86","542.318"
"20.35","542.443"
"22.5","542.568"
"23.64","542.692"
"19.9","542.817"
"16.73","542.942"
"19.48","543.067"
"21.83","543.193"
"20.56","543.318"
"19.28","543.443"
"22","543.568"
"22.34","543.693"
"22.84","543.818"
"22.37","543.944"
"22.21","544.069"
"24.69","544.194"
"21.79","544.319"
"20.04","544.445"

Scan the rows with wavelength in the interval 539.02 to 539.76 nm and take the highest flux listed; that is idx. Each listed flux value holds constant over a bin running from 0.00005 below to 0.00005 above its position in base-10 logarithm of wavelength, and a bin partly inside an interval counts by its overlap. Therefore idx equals 21.11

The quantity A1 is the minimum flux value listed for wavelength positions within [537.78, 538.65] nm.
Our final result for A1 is 21.98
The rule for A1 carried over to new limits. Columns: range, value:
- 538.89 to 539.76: 15.49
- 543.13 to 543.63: 19.28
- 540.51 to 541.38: 18.1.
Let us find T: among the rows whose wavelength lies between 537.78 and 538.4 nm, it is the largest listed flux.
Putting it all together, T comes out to 24.3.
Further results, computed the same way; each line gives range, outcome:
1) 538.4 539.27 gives 23.26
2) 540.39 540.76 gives 19.63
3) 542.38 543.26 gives 23.64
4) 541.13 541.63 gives 21.9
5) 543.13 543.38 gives 21.83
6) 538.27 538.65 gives 23.07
